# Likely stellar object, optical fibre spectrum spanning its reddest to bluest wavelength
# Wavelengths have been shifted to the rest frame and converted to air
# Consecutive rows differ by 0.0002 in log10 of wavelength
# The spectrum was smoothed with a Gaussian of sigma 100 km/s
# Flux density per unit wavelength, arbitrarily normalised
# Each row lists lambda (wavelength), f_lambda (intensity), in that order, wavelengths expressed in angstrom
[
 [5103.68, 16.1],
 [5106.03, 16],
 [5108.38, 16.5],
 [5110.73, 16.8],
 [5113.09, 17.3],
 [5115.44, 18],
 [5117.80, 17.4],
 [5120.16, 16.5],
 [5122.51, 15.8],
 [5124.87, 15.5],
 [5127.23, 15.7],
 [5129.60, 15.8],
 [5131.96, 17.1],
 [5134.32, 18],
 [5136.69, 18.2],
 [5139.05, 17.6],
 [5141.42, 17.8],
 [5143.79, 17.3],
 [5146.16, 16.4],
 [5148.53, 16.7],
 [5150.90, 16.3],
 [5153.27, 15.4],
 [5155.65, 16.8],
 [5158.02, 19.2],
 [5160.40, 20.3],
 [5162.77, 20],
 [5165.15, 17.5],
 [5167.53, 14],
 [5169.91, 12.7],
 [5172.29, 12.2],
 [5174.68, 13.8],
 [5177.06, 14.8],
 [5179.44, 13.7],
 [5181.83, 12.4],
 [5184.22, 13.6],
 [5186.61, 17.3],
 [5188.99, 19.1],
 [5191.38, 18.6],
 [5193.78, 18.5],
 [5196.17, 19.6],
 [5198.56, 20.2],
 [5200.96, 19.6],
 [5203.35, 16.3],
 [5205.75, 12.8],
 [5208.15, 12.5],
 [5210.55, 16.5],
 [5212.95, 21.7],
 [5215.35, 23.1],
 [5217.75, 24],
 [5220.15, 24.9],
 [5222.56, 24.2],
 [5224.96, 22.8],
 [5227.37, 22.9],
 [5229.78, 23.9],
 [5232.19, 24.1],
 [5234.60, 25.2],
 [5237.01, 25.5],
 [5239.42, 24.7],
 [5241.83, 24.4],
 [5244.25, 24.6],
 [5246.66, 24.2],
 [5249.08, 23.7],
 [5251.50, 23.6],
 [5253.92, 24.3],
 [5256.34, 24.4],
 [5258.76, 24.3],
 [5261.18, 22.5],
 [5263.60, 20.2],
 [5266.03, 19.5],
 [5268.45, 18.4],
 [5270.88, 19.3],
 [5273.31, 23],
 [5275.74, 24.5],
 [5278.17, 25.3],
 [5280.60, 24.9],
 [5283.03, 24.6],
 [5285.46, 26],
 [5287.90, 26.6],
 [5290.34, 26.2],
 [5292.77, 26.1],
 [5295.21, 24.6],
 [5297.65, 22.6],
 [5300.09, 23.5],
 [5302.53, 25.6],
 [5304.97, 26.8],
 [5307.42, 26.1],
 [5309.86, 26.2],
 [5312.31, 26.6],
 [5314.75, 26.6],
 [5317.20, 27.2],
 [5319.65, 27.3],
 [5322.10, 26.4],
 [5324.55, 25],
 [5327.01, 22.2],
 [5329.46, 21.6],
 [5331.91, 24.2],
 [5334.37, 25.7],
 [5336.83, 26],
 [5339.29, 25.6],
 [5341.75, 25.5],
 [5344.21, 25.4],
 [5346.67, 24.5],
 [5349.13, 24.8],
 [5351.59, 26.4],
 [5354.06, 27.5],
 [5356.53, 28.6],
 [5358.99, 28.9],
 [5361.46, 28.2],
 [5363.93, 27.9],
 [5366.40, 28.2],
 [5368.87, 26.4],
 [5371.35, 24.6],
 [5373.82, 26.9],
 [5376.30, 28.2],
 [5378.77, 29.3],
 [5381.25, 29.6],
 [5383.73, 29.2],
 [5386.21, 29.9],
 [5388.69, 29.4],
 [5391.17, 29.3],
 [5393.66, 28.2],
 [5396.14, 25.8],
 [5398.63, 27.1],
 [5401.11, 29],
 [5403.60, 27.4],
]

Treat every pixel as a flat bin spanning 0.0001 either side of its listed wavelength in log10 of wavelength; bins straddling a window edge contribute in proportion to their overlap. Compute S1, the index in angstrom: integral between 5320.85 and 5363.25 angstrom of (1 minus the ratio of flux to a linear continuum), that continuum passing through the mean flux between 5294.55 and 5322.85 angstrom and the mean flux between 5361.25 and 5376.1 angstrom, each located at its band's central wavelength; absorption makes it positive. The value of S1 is 1.3 angstrom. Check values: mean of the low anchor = 25.8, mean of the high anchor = 27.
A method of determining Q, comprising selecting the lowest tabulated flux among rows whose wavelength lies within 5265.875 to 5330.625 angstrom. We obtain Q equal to 18.4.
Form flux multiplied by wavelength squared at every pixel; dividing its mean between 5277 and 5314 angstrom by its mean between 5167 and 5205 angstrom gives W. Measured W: 1.7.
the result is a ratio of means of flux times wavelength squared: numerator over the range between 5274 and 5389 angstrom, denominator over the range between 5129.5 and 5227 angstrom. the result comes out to 1.6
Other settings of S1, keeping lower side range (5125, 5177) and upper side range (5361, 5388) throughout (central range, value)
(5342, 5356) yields 0.47 angstrom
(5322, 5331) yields 0.73 angstrom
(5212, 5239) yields -4.64 angstrom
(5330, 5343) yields 0.45 angstrom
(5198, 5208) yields 1.38 angstrom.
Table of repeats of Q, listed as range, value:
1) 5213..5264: 20.2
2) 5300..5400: 21.6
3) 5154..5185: 12.2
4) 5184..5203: 13.6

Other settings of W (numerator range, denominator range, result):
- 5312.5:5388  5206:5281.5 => 1.22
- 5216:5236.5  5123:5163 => 1.44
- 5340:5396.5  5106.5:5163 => 1.76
